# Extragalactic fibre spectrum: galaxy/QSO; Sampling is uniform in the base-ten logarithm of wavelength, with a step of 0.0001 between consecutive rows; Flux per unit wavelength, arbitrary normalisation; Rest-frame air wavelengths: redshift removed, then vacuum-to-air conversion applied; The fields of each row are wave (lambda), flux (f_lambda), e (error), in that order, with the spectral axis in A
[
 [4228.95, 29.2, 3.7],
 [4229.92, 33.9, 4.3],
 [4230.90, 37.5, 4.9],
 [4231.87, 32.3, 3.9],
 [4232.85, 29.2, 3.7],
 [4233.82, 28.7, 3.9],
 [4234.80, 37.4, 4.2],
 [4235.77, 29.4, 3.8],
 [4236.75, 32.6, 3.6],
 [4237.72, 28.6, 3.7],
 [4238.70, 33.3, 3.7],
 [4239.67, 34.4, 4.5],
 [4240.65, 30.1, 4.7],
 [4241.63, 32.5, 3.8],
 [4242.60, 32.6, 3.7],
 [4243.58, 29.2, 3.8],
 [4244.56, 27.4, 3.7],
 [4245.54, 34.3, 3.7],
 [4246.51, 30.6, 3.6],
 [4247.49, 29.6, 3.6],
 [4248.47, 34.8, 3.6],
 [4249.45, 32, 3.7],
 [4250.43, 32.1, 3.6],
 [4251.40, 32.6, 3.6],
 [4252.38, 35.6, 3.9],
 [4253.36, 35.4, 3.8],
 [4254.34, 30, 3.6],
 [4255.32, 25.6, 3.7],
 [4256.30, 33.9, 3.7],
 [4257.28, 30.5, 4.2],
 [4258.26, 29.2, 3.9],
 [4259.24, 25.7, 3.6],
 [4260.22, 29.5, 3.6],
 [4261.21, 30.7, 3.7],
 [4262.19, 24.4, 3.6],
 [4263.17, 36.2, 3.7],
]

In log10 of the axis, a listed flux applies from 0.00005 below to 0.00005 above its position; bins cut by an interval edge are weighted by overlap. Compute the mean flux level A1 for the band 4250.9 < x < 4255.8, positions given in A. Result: 31.9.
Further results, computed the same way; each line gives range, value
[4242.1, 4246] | 30.8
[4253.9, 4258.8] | 29.8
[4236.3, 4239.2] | 31.6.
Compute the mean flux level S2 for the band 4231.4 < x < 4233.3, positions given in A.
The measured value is 30.7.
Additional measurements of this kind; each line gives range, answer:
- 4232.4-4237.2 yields 31.5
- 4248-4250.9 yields 32.9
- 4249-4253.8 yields 33.6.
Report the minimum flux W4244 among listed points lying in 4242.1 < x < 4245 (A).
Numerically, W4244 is 27.4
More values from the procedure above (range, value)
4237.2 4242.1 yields 28.6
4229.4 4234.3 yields 28.7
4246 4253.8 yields 29.6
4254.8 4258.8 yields 25.6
